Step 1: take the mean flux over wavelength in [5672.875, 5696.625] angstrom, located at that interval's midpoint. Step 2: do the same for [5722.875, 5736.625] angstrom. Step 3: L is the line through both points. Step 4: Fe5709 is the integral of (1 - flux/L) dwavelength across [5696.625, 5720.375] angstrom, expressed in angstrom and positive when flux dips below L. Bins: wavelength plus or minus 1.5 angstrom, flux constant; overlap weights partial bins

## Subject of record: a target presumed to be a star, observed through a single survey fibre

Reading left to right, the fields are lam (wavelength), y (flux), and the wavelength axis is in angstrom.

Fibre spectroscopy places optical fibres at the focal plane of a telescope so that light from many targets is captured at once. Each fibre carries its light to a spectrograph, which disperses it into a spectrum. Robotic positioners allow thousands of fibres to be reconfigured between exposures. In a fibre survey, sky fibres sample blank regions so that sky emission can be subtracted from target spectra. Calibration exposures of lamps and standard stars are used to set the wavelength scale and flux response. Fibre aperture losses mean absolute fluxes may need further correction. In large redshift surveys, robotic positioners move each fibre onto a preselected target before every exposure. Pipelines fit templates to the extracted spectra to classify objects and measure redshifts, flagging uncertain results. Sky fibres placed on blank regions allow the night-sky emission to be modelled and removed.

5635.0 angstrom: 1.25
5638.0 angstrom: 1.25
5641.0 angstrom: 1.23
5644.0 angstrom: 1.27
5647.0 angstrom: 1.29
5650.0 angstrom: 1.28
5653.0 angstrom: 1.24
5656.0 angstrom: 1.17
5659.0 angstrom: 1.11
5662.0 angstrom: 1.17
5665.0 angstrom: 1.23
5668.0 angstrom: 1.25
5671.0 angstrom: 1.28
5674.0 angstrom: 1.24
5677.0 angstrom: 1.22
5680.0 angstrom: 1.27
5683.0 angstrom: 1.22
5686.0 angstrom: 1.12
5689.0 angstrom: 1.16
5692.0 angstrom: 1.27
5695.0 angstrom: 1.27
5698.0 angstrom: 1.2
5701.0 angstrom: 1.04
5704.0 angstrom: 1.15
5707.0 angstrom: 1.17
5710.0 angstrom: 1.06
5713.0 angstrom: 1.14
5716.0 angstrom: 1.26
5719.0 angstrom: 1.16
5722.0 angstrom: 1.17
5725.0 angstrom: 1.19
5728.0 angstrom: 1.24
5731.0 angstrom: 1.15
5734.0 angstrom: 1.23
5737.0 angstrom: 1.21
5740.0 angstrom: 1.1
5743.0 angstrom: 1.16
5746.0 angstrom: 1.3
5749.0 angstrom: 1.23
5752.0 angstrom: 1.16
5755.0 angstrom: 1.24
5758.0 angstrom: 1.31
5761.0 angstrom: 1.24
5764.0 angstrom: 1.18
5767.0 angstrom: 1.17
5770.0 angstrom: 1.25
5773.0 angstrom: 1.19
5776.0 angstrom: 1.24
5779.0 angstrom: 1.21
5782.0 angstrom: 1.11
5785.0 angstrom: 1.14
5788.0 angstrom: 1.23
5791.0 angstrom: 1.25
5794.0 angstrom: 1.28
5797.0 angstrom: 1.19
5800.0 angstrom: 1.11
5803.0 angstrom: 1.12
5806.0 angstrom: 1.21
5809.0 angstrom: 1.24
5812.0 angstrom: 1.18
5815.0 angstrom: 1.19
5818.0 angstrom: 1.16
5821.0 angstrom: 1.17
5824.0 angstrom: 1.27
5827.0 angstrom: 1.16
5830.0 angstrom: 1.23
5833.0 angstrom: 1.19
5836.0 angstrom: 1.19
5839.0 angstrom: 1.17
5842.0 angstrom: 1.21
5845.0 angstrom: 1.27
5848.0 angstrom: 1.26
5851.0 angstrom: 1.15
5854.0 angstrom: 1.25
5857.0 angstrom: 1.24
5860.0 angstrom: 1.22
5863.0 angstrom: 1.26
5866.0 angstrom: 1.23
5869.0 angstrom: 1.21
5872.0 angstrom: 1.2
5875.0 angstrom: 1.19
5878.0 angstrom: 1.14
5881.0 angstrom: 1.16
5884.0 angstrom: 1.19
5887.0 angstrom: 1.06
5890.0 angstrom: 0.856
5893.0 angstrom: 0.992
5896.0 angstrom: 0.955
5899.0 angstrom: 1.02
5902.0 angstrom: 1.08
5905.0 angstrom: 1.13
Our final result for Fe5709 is 1.2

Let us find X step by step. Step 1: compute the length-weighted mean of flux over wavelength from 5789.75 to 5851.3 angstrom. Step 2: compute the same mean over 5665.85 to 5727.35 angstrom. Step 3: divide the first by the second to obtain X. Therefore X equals 1.01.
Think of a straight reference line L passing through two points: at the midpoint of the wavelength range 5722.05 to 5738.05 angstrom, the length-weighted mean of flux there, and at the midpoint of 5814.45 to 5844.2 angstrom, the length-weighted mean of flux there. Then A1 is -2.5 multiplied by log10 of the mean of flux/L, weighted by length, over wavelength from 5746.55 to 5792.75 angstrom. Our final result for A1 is -0.01 mag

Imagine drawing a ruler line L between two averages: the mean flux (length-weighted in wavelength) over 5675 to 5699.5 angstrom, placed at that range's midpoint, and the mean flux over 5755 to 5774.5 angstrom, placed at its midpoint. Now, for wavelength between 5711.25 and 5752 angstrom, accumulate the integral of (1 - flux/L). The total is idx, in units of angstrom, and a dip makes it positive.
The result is 0.93 angstrom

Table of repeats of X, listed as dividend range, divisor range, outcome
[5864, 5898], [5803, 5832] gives 0.93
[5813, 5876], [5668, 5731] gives 1.02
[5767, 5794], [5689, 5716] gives 1.03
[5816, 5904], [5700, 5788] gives 0.98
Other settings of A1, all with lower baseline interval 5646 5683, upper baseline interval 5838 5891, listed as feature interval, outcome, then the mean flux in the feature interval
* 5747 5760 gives -0.026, 1.24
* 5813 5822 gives 0.019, 1.17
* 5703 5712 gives 0.086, 1.13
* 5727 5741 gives 0.023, 1.19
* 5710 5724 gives 0.043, 1.17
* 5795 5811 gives 0.019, 1.18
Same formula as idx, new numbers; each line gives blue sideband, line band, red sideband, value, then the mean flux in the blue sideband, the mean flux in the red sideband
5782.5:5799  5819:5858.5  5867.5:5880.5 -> -0.6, 1.21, 1.18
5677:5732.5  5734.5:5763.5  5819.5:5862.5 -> -0.6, 1.18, 1.21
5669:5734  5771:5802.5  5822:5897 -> -0.3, 1.19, 1.17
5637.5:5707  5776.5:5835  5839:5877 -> 1.3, 1.21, 1.22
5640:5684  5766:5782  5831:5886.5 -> 0.2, 1.23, 1.2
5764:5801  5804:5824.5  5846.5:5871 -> 0.2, 1.2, 1.23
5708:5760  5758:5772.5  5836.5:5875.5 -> -0.2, 1.19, 1.22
